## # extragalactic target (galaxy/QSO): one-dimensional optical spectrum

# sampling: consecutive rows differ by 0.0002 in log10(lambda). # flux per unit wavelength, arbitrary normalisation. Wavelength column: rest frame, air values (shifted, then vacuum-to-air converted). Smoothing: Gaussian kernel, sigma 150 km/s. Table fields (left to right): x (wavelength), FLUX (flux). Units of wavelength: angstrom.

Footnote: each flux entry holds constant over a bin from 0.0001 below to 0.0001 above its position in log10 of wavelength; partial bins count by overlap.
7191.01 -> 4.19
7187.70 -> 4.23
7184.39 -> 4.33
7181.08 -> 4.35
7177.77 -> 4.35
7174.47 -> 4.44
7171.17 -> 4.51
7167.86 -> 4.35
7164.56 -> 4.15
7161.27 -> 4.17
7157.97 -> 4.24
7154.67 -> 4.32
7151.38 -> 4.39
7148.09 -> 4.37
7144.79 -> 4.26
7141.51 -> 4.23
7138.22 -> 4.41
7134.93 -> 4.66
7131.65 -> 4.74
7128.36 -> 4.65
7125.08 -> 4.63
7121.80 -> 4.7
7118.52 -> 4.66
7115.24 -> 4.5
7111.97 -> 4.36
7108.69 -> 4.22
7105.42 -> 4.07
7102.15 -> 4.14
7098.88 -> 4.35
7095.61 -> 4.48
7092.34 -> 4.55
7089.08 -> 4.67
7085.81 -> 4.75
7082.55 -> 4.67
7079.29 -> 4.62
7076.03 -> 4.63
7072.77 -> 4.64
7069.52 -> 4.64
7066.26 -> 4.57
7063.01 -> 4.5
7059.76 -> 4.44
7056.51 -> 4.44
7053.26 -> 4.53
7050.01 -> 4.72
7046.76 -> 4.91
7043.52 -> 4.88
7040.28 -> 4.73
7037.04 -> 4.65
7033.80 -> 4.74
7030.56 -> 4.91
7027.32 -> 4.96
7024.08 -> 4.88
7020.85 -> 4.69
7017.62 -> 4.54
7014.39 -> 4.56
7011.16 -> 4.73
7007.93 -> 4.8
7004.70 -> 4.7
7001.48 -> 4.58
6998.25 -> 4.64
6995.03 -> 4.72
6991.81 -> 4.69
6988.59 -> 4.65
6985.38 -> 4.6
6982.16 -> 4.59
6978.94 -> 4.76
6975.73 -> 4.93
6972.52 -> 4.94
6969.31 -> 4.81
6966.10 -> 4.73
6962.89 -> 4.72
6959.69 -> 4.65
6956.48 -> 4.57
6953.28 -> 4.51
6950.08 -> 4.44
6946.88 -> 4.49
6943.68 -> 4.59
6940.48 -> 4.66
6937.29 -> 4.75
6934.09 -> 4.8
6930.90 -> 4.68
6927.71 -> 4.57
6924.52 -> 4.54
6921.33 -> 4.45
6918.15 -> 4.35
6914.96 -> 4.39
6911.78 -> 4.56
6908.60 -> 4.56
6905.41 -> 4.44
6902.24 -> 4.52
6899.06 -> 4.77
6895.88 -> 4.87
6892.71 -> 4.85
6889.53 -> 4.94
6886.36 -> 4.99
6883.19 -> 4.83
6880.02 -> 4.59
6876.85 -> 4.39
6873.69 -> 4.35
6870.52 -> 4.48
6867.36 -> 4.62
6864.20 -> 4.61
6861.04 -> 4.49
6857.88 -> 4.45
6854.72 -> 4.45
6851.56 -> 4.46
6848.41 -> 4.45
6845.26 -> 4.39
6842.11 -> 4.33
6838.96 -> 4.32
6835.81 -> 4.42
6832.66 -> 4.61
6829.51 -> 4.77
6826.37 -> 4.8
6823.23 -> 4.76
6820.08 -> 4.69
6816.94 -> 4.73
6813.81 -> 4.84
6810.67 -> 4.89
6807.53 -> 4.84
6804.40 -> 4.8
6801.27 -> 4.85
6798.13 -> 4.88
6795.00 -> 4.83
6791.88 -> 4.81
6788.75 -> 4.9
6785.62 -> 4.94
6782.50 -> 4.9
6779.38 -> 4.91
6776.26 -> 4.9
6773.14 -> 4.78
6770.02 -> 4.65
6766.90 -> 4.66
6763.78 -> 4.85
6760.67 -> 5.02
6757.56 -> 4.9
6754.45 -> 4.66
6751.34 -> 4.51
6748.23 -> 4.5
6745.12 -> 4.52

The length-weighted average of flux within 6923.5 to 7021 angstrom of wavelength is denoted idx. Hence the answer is 4.67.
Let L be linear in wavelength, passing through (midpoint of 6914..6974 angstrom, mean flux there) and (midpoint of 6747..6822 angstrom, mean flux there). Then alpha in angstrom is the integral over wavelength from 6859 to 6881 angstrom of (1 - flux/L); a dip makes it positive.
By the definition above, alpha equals 0.9 angstrom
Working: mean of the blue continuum 4.8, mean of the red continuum 4.61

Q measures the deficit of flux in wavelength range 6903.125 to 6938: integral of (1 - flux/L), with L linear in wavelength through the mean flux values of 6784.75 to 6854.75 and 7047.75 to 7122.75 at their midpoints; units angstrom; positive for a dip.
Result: 0.6 angstrom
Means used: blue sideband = 4.69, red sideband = 4.52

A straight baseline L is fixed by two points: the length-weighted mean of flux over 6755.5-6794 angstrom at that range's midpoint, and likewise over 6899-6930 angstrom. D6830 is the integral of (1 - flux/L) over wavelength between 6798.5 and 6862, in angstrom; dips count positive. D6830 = 1.24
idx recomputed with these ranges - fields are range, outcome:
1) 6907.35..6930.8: 4.5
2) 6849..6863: 4.46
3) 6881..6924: 4.65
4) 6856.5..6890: 4.6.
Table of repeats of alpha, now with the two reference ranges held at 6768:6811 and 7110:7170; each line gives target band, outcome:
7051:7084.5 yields -0.42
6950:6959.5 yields 0.23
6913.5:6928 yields 0.74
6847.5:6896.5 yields 1.40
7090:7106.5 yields 0.51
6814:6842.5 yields 1.03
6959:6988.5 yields -0.75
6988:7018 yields -0.48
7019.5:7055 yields -1.78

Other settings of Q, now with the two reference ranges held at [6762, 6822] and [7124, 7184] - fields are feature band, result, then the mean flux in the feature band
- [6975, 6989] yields -0.3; 4.7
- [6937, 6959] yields 0.4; 4.57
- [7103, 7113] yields 0.6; 4.2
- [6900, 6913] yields 0.4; 4.53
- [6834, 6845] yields 0.9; 4.37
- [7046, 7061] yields -0.3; 4.59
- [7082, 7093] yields -0.5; 4.67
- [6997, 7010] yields -0.3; 4.68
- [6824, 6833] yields 0.1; 4.75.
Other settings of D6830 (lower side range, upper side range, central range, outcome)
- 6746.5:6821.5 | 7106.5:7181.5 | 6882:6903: -0.67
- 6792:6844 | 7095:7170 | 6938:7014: -2.05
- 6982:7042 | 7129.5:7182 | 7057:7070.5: 0.18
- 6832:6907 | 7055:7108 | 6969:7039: -3.10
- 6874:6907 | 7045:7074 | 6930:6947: 0.00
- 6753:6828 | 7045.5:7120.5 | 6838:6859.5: 1.60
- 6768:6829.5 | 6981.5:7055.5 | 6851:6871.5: 1.20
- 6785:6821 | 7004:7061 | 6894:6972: 2.59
